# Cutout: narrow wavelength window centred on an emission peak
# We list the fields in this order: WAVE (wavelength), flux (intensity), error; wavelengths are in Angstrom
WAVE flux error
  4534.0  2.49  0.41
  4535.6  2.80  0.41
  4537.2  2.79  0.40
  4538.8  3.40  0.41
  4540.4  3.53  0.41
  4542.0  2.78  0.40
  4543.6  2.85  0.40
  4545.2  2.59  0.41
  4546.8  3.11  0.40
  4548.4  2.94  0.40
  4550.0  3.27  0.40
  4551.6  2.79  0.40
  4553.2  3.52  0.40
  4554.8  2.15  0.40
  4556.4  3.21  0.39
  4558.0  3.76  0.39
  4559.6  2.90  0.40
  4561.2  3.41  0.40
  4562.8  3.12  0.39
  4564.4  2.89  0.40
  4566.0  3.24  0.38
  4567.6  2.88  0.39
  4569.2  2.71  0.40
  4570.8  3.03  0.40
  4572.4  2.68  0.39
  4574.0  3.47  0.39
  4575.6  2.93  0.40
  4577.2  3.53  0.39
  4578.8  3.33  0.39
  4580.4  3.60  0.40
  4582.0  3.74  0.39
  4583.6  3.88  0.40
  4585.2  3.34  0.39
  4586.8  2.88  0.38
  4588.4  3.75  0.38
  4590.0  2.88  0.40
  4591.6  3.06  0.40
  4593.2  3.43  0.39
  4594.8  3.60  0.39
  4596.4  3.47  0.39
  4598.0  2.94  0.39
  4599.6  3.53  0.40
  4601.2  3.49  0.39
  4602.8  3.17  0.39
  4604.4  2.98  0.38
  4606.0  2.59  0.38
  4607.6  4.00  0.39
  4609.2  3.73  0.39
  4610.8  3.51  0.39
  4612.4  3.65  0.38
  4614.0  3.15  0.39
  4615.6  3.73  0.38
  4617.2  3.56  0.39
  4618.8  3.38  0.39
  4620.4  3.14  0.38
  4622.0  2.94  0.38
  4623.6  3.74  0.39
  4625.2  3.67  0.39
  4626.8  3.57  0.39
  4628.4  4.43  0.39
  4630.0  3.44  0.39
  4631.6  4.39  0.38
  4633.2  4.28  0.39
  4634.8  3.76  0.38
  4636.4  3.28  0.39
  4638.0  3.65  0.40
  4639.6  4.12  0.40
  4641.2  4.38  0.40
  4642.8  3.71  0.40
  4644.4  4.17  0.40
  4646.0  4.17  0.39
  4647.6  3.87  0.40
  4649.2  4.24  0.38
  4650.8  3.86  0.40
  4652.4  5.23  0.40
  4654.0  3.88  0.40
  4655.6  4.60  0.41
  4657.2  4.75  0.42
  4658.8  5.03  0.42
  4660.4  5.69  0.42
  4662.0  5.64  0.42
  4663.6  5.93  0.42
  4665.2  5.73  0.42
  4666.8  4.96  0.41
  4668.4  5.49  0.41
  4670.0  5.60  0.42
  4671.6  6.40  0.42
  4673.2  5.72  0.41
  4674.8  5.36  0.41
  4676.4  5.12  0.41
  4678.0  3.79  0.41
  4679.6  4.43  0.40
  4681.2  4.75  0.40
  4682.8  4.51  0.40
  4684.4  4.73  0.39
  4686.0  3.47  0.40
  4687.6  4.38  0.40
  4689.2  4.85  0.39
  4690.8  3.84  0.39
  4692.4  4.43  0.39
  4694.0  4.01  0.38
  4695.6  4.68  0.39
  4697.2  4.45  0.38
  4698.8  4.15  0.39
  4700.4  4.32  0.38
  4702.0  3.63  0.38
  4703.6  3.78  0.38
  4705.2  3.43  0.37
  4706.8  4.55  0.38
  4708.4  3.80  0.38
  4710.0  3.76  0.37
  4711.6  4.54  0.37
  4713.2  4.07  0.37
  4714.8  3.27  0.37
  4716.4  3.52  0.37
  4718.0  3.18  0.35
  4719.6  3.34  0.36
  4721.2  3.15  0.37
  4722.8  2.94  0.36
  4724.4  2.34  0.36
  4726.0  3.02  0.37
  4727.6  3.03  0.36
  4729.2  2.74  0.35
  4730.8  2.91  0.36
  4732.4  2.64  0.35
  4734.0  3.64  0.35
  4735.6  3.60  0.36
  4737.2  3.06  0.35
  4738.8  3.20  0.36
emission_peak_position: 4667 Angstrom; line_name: C III] 1909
